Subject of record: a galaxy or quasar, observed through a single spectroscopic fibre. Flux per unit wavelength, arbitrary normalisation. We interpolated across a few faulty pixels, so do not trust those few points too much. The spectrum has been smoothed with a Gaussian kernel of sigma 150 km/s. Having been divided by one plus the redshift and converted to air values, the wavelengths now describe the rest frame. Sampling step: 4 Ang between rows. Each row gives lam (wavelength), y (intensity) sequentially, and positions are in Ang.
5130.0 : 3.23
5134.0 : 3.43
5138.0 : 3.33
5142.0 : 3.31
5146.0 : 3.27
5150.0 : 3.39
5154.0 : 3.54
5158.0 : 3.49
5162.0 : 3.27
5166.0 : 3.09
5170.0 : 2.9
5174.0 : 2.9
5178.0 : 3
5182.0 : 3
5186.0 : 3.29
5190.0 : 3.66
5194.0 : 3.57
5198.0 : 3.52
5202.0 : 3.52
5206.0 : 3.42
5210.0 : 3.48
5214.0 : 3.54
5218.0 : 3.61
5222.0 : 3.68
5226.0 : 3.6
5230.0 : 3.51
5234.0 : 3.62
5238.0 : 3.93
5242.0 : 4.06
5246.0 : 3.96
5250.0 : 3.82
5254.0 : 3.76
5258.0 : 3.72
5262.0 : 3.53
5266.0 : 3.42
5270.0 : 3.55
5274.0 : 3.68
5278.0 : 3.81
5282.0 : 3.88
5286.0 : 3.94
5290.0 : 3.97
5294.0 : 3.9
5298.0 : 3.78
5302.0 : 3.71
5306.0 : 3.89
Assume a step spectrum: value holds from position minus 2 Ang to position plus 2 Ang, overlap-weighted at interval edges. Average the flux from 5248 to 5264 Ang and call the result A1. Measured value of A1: 3.71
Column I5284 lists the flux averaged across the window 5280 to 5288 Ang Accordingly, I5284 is 3.91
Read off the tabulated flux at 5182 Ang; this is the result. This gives 3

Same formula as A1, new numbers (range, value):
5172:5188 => 3.05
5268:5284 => 3.73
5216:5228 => 3.63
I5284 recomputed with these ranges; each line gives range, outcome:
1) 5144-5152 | 3.33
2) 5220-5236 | 3.6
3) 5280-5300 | 3.89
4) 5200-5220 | 3.51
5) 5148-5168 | 3.36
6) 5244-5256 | 3.85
